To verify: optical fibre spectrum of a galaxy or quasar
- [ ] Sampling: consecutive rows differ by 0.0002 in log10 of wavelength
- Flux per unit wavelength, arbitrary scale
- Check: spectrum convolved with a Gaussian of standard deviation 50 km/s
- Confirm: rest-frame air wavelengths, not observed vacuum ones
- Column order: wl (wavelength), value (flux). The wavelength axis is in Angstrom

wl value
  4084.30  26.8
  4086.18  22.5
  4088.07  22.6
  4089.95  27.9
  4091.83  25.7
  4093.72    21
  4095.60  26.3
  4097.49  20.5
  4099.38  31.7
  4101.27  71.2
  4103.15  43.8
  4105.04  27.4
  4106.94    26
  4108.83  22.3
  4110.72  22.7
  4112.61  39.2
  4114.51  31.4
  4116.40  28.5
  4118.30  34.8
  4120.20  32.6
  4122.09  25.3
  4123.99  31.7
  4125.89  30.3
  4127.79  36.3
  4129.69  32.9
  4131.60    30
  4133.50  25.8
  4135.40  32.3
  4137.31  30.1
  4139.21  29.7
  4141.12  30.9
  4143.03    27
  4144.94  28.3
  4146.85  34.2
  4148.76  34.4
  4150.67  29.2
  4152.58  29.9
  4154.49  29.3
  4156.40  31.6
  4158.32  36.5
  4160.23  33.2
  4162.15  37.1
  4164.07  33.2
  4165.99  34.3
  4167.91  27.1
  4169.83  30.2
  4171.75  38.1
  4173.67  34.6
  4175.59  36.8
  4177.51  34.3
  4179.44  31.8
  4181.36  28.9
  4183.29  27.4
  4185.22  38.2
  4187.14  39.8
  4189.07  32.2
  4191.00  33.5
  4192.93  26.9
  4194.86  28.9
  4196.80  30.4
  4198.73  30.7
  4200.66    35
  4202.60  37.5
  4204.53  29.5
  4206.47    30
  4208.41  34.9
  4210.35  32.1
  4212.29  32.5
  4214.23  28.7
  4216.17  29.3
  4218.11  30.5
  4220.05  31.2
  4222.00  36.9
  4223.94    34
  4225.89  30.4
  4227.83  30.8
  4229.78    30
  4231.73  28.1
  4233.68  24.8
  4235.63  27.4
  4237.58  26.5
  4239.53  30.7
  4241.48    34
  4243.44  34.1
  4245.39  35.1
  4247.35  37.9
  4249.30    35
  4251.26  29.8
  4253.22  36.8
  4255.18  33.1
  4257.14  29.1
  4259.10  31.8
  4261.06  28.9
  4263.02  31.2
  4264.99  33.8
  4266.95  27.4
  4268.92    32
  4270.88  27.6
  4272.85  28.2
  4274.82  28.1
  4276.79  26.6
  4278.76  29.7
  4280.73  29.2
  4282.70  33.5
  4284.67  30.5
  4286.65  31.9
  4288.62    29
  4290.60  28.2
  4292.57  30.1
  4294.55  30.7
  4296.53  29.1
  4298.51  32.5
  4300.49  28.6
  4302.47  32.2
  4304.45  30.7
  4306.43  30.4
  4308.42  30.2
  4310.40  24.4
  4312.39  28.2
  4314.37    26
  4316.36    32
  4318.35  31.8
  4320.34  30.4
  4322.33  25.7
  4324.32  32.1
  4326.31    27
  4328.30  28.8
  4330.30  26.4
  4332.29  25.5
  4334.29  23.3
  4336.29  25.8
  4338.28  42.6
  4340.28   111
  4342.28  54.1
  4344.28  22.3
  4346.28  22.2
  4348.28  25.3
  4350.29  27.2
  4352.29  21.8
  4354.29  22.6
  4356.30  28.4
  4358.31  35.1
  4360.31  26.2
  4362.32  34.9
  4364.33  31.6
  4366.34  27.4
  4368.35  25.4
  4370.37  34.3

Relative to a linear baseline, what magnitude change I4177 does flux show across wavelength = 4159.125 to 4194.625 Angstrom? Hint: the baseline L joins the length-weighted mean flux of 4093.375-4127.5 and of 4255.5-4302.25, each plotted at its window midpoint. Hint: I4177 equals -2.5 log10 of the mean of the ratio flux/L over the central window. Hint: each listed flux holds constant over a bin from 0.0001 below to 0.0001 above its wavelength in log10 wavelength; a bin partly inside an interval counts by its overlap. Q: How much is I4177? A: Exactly -0.07 mag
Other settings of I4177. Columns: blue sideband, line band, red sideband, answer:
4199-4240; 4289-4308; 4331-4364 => 0.093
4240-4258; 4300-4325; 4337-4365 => 0.194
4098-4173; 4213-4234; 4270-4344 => 0.054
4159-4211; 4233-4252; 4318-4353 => 0.050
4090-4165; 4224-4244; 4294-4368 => 0.057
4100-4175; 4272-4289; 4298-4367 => 0.075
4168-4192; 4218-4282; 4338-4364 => 0.121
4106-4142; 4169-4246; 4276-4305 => -0.061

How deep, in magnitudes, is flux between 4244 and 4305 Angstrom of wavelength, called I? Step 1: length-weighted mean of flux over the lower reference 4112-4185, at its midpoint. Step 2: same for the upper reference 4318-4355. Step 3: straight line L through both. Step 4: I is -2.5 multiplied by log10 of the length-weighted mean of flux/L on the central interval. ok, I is 0.06 mag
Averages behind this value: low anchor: 31.9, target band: 30.9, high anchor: 33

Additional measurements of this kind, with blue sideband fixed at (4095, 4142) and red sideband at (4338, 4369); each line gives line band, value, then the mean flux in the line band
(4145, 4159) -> 0.01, 31.8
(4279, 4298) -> 0.12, 30.3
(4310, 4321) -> 0.18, 29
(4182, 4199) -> 0.02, 32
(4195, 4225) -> 0.03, 32.1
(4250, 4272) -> 0.09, 31.1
